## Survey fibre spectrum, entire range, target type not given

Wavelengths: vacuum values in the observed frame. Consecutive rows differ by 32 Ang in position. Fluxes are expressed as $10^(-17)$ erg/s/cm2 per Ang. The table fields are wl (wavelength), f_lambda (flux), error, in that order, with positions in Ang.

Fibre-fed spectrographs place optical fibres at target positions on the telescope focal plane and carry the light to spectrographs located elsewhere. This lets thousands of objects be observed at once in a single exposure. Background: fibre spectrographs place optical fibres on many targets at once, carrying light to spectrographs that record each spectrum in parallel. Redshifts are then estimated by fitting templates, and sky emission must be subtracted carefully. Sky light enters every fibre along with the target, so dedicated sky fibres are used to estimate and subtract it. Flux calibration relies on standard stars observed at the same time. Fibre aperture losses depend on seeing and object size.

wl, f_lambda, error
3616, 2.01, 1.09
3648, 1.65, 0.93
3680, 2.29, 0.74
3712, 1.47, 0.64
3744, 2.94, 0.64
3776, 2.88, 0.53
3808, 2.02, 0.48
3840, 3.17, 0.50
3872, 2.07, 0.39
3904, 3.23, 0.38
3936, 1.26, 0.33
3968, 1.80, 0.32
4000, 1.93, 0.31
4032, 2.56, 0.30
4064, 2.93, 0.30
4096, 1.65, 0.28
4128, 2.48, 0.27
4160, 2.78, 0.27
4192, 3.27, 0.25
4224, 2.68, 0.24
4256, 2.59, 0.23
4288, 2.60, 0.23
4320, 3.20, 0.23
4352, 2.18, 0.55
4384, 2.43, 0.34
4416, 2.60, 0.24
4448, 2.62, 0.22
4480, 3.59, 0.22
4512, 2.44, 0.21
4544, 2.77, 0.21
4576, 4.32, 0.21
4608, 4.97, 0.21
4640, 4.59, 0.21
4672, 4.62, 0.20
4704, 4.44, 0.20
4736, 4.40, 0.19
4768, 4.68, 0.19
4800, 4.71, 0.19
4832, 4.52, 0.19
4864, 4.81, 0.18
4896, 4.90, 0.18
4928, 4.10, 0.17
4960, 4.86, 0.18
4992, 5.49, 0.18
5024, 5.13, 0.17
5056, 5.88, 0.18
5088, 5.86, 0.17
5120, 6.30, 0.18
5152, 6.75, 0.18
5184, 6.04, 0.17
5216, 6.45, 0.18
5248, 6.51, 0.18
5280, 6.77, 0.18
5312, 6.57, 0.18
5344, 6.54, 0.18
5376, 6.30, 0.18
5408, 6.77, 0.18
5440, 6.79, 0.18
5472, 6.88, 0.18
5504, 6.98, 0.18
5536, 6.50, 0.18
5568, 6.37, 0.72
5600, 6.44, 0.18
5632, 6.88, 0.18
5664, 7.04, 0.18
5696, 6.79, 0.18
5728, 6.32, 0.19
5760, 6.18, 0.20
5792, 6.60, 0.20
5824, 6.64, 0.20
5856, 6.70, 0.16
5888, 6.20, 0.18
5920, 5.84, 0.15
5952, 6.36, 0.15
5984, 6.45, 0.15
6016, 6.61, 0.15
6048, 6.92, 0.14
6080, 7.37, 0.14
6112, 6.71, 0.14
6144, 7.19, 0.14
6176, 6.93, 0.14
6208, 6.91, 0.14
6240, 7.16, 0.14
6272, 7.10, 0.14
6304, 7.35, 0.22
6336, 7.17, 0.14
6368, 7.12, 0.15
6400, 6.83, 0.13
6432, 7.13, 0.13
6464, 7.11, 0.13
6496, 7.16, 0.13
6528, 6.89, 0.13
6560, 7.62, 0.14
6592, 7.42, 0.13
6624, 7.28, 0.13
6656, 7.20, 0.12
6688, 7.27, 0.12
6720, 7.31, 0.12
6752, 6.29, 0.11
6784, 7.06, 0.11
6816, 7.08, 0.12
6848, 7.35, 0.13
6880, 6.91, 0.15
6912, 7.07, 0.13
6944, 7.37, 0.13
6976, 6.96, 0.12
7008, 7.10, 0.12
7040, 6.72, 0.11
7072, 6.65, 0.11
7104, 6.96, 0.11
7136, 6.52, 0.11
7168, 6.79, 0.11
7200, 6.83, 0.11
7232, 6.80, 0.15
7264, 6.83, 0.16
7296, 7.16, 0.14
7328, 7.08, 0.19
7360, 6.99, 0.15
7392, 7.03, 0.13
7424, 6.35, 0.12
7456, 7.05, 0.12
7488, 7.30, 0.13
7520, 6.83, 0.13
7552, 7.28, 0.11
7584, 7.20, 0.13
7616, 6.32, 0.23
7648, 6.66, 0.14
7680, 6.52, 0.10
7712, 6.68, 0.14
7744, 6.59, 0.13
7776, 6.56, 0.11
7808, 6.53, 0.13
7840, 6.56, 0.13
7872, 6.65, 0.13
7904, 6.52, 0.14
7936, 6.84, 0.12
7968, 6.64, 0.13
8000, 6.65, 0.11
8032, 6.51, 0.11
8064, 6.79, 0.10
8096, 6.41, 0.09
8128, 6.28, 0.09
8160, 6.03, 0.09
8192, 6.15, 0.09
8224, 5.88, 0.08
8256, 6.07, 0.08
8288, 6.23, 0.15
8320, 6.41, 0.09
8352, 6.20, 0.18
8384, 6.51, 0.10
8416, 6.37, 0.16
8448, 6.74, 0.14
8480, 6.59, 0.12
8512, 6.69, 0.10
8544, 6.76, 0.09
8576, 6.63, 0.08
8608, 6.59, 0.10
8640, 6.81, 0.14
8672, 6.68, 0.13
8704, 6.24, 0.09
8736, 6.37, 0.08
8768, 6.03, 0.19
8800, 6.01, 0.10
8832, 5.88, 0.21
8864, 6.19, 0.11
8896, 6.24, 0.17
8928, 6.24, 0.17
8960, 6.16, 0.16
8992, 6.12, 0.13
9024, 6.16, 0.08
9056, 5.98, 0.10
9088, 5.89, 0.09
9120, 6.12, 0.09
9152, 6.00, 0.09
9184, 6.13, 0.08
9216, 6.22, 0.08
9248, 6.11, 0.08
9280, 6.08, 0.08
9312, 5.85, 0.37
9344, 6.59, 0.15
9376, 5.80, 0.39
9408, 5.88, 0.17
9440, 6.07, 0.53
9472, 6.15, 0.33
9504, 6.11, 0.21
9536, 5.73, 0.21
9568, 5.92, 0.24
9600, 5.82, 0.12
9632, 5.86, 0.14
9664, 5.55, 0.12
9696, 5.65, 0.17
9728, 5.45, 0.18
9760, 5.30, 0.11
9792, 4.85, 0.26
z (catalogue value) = 0.14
